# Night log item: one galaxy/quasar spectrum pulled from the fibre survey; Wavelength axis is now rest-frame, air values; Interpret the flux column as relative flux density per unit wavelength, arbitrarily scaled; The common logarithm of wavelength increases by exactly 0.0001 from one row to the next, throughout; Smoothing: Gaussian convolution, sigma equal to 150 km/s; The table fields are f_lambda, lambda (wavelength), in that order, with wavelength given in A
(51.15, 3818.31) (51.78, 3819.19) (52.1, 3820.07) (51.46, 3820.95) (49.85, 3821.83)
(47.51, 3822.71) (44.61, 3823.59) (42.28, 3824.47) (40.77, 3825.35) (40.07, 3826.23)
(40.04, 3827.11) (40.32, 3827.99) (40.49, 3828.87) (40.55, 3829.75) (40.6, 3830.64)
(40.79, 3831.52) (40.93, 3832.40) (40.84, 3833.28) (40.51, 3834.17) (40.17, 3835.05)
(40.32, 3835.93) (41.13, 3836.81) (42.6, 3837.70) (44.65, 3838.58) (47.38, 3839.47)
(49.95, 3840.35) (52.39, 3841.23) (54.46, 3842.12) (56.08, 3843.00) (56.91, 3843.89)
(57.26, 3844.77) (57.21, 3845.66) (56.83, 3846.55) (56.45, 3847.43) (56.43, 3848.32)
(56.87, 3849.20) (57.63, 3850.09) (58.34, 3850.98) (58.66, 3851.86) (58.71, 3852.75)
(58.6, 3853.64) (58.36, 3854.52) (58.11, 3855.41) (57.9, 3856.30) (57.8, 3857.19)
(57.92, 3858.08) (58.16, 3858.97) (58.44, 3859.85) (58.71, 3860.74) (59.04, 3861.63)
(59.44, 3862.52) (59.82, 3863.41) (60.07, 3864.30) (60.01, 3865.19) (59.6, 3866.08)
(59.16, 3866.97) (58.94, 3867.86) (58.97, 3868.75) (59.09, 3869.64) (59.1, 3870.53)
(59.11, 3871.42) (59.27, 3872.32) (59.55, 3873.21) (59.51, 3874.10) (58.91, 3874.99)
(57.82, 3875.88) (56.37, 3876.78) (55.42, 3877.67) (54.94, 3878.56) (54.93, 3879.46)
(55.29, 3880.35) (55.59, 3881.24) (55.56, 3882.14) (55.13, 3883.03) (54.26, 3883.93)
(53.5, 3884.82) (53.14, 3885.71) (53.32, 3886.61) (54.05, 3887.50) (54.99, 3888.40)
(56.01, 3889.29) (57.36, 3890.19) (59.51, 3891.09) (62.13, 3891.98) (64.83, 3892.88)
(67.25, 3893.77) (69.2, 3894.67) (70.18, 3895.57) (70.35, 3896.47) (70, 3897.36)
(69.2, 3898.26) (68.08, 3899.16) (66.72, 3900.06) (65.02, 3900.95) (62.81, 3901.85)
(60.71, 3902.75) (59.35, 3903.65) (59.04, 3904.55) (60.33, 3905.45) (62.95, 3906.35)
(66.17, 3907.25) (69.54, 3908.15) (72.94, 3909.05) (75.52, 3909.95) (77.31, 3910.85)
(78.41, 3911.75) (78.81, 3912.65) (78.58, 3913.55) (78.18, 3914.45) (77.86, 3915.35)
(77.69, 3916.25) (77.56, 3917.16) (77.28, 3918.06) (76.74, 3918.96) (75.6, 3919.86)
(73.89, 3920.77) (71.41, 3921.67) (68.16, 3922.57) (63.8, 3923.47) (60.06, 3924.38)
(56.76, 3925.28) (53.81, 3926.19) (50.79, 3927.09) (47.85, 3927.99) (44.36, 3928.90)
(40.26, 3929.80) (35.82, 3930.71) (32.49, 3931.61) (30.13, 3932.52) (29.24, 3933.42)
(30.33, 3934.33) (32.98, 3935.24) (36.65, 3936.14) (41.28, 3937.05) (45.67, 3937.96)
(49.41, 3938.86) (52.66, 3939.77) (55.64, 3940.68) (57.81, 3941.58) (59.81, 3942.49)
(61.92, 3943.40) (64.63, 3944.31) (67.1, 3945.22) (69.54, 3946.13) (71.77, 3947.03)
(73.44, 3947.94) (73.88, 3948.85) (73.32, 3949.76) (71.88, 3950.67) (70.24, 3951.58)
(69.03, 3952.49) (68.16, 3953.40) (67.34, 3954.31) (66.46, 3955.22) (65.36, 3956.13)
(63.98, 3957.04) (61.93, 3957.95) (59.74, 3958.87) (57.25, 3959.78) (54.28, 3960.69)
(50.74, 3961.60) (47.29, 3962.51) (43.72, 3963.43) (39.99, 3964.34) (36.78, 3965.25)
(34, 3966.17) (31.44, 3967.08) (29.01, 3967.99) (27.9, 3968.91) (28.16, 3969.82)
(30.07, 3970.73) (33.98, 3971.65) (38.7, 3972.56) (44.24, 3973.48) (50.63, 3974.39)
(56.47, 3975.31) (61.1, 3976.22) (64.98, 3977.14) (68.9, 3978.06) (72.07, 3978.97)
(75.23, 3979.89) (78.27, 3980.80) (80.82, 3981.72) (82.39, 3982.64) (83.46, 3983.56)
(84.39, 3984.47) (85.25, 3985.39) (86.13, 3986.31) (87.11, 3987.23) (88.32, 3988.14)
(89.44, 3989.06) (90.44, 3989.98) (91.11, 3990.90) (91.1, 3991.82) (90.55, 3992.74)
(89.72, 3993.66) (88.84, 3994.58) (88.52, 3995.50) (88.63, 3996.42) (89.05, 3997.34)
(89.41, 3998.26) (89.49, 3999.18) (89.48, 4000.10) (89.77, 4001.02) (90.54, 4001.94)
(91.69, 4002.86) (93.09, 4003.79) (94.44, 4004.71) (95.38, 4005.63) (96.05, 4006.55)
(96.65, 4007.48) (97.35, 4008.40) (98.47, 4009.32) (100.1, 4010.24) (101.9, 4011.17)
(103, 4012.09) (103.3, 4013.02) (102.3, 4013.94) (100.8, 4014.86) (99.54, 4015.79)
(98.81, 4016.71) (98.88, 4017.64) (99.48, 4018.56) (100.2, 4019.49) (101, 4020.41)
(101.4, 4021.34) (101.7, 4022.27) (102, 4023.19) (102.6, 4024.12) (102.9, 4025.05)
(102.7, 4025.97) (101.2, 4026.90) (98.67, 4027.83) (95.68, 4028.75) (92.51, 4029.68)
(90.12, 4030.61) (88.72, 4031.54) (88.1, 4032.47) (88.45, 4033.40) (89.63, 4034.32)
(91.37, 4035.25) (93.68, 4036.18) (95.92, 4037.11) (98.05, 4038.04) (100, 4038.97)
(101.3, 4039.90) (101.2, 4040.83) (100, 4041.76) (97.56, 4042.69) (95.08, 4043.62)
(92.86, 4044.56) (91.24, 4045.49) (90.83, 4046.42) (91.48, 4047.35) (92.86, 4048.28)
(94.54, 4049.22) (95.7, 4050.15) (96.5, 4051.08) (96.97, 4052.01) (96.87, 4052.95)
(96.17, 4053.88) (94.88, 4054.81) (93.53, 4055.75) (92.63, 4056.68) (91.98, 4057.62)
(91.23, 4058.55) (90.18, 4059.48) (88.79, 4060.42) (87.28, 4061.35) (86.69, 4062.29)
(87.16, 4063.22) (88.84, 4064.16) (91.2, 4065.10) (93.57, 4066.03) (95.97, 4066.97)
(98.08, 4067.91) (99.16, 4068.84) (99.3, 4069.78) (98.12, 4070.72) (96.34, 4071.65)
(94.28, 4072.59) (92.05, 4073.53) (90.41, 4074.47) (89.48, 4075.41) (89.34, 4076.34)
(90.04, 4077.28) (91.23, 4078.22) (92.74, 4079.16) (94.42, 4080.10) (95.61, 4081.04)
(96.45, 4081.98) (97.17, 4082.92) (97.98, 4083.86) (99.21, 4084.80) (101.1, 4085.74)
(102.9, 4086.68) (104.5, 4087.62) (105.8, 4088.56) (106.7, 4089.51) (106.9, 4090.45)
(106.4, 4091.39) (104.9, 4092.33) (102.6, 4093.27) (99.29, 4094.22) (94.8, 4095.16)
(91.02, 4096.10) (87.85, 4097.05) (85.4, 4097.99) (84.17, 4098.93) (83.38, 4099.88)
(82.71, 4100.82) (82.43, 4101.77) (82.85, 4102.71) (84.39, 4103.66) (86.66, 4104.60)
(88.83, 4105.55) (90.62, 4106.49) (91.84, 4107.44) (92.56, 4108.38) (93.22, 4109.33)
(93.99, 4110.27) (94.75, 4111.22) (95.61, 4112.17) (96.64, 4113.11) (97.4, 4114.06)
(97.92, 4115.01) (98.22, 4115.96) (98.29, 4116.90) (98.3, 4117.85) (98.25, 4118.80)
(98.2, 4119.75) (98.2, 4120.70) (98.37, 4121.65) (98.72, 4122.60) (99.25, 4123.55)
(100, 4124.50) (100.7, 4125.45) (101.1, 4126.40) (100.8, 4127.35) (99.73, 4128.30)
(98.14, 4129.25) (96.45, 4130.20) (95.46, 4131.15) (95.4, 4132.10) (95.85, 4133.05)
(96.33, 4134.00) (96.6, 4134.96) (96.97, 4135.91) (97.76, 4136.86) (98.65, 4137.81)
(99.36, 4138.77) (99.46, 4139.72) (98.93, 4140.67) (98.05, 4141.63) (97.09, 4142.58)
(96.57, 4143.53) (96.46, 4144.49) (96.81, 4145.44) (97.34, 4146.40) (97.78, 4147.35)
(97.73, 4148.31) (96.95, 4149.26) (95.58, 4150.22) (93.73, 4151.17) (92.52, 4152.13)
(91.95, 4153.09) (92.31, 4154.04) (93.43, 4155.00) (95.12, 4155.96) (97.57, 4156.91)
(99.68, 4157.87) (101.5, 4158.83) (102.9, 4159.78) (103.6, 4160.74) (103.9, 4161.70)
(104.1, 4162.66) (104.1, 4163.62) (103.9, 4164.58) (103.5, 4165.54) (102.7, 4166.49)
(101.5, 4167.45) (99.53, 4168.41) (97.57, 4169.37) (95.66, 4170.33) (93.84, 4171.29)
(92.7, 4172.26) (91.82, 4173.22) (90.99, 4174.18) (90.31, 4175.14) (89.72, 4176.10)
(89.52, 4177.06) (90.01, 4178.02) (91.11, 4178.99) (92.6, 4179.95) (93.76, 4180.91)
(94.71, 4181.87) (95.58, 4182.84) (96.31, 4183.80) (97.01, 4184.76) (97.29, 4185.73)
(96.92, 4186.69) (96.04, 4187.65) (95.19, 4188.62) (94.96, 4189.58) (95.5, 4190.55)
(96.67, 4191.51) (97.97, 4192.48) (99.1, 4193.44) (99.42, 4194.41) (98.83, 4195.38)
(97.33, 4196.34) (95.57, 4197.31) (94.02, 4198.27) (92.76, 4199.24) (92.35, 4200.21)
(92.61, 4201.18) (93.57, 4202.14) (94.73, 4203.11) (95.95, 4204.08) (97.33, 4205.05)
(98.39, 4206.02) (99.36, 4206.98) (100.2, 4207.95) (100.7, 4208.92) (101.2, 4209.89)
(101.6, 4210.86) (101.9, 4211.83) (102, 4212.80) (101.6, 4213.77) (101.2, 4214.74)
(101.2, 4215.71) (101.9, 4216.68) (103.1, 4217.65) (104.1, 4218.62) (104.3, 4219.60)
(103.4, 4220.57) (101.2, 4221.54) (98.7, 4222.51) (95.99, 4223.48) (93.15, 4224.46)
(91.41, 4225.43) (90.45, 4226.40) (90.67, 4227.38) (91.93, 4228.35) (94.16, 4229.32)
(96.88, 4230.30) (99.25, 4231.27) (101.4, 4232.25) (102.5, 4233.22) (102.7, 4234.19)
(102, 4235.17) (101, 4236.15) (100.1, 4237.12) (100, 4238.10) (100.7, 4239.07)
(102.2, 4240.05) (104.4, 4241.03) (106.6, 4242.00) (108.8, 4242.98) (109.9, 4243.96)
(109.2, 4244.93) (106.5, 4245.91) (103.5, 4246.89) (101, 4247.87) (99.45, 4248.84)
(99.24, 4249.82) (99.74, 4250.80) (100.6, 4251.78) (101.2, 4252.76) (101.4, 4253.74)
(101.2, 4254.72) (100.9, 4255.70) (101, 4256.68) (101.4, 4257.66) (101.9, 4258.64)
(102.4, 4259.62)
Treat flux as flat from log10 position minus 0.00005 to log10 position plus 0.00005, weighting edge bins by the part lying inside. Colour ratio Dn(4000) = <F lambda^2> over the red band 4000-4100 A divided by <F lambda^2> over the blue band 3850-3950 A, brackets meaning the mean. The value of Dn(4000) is 1.7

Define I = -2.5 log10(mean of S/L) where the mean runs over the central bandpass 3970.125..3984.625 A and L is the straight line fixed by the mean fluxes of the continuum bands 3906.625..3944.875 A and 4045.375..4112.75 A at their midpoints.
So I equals 0.15 mag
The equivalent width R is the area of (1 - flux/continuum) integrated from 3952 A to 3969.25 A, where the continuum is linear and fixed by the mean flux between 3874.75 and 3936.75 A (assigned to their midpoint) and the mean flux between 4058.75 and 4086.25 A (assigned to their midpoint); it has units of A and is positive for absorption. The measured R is 4.7 A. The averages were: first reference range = 60.3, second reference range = 93.5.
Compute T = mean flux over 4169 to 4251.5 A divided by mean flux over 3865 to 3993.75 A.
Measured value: 1.60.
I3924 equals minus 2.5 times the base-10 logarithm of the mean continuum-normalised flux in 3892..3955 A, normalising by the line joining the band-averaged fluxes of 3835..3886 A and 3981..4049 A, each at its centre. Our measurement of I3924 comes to 0.14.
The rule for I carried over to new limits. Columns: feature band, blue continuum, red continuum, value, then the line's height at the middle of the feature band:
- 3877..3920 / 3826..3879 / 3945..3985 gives -0.17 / 55.6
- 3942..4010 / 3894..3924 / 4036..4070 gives 0.16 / 81.6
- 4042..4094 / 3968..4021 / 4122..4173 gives -0.06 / 90.1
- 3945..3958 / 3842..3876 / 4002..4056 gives 0.15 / 79.3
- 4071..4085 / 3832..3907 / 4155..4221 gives -0.12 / 83.7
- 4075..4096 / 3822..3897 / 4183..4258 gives -0.19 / 82.5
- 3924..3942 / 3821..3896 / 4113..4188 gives 0.42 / 65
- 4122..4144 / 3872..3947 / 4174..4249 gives -0.12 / 88.3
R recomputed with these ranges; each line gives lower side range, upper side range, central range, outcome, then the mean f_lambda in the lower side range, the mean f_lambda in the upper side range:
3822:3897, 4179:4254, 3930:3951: 3.9 A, 54.3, 98.9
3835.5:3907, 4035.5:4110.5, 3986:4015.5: -4.4 A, 58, 94.1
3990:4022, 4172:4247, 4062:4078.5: 0.5 A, 95.3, 98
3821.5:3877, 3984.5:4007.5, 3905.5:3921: -1.3 A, 52.7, 90.2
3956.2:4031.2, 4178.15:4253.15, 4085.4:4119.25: -2.3 A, 79.4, 98.8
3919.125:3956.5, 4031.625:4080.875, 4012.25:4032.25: -3.9 A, 57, 93.5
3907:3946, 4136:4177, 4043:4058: -2.7 A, 59.4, 97.4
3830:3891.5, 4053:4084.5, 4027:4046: -1.6 A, 54.7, 93.2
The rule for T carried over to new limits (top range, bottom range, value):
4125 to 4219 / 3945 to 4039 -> 1.23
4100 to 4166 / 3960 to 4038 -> 1.19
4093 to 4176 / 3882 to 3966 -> 1.59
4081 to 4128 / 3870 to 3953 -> 1.58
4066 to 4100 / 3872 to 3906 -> 1.61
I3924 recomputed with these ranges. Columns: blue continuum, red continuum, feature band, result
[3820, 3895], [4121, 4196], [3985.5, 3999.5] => -0.21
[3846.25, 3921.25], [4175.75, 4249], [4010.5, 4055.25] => -0.23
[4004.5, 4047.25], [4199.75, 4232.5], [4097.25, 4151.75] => 0.03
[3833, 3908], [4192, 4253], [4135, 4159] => -0.07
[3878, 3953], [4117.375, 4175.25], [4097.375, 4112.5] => 0.04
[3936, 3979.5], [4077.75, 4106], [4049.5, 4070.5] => -0.10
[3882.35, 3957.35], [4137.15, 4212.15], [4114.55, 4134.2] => -0.10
